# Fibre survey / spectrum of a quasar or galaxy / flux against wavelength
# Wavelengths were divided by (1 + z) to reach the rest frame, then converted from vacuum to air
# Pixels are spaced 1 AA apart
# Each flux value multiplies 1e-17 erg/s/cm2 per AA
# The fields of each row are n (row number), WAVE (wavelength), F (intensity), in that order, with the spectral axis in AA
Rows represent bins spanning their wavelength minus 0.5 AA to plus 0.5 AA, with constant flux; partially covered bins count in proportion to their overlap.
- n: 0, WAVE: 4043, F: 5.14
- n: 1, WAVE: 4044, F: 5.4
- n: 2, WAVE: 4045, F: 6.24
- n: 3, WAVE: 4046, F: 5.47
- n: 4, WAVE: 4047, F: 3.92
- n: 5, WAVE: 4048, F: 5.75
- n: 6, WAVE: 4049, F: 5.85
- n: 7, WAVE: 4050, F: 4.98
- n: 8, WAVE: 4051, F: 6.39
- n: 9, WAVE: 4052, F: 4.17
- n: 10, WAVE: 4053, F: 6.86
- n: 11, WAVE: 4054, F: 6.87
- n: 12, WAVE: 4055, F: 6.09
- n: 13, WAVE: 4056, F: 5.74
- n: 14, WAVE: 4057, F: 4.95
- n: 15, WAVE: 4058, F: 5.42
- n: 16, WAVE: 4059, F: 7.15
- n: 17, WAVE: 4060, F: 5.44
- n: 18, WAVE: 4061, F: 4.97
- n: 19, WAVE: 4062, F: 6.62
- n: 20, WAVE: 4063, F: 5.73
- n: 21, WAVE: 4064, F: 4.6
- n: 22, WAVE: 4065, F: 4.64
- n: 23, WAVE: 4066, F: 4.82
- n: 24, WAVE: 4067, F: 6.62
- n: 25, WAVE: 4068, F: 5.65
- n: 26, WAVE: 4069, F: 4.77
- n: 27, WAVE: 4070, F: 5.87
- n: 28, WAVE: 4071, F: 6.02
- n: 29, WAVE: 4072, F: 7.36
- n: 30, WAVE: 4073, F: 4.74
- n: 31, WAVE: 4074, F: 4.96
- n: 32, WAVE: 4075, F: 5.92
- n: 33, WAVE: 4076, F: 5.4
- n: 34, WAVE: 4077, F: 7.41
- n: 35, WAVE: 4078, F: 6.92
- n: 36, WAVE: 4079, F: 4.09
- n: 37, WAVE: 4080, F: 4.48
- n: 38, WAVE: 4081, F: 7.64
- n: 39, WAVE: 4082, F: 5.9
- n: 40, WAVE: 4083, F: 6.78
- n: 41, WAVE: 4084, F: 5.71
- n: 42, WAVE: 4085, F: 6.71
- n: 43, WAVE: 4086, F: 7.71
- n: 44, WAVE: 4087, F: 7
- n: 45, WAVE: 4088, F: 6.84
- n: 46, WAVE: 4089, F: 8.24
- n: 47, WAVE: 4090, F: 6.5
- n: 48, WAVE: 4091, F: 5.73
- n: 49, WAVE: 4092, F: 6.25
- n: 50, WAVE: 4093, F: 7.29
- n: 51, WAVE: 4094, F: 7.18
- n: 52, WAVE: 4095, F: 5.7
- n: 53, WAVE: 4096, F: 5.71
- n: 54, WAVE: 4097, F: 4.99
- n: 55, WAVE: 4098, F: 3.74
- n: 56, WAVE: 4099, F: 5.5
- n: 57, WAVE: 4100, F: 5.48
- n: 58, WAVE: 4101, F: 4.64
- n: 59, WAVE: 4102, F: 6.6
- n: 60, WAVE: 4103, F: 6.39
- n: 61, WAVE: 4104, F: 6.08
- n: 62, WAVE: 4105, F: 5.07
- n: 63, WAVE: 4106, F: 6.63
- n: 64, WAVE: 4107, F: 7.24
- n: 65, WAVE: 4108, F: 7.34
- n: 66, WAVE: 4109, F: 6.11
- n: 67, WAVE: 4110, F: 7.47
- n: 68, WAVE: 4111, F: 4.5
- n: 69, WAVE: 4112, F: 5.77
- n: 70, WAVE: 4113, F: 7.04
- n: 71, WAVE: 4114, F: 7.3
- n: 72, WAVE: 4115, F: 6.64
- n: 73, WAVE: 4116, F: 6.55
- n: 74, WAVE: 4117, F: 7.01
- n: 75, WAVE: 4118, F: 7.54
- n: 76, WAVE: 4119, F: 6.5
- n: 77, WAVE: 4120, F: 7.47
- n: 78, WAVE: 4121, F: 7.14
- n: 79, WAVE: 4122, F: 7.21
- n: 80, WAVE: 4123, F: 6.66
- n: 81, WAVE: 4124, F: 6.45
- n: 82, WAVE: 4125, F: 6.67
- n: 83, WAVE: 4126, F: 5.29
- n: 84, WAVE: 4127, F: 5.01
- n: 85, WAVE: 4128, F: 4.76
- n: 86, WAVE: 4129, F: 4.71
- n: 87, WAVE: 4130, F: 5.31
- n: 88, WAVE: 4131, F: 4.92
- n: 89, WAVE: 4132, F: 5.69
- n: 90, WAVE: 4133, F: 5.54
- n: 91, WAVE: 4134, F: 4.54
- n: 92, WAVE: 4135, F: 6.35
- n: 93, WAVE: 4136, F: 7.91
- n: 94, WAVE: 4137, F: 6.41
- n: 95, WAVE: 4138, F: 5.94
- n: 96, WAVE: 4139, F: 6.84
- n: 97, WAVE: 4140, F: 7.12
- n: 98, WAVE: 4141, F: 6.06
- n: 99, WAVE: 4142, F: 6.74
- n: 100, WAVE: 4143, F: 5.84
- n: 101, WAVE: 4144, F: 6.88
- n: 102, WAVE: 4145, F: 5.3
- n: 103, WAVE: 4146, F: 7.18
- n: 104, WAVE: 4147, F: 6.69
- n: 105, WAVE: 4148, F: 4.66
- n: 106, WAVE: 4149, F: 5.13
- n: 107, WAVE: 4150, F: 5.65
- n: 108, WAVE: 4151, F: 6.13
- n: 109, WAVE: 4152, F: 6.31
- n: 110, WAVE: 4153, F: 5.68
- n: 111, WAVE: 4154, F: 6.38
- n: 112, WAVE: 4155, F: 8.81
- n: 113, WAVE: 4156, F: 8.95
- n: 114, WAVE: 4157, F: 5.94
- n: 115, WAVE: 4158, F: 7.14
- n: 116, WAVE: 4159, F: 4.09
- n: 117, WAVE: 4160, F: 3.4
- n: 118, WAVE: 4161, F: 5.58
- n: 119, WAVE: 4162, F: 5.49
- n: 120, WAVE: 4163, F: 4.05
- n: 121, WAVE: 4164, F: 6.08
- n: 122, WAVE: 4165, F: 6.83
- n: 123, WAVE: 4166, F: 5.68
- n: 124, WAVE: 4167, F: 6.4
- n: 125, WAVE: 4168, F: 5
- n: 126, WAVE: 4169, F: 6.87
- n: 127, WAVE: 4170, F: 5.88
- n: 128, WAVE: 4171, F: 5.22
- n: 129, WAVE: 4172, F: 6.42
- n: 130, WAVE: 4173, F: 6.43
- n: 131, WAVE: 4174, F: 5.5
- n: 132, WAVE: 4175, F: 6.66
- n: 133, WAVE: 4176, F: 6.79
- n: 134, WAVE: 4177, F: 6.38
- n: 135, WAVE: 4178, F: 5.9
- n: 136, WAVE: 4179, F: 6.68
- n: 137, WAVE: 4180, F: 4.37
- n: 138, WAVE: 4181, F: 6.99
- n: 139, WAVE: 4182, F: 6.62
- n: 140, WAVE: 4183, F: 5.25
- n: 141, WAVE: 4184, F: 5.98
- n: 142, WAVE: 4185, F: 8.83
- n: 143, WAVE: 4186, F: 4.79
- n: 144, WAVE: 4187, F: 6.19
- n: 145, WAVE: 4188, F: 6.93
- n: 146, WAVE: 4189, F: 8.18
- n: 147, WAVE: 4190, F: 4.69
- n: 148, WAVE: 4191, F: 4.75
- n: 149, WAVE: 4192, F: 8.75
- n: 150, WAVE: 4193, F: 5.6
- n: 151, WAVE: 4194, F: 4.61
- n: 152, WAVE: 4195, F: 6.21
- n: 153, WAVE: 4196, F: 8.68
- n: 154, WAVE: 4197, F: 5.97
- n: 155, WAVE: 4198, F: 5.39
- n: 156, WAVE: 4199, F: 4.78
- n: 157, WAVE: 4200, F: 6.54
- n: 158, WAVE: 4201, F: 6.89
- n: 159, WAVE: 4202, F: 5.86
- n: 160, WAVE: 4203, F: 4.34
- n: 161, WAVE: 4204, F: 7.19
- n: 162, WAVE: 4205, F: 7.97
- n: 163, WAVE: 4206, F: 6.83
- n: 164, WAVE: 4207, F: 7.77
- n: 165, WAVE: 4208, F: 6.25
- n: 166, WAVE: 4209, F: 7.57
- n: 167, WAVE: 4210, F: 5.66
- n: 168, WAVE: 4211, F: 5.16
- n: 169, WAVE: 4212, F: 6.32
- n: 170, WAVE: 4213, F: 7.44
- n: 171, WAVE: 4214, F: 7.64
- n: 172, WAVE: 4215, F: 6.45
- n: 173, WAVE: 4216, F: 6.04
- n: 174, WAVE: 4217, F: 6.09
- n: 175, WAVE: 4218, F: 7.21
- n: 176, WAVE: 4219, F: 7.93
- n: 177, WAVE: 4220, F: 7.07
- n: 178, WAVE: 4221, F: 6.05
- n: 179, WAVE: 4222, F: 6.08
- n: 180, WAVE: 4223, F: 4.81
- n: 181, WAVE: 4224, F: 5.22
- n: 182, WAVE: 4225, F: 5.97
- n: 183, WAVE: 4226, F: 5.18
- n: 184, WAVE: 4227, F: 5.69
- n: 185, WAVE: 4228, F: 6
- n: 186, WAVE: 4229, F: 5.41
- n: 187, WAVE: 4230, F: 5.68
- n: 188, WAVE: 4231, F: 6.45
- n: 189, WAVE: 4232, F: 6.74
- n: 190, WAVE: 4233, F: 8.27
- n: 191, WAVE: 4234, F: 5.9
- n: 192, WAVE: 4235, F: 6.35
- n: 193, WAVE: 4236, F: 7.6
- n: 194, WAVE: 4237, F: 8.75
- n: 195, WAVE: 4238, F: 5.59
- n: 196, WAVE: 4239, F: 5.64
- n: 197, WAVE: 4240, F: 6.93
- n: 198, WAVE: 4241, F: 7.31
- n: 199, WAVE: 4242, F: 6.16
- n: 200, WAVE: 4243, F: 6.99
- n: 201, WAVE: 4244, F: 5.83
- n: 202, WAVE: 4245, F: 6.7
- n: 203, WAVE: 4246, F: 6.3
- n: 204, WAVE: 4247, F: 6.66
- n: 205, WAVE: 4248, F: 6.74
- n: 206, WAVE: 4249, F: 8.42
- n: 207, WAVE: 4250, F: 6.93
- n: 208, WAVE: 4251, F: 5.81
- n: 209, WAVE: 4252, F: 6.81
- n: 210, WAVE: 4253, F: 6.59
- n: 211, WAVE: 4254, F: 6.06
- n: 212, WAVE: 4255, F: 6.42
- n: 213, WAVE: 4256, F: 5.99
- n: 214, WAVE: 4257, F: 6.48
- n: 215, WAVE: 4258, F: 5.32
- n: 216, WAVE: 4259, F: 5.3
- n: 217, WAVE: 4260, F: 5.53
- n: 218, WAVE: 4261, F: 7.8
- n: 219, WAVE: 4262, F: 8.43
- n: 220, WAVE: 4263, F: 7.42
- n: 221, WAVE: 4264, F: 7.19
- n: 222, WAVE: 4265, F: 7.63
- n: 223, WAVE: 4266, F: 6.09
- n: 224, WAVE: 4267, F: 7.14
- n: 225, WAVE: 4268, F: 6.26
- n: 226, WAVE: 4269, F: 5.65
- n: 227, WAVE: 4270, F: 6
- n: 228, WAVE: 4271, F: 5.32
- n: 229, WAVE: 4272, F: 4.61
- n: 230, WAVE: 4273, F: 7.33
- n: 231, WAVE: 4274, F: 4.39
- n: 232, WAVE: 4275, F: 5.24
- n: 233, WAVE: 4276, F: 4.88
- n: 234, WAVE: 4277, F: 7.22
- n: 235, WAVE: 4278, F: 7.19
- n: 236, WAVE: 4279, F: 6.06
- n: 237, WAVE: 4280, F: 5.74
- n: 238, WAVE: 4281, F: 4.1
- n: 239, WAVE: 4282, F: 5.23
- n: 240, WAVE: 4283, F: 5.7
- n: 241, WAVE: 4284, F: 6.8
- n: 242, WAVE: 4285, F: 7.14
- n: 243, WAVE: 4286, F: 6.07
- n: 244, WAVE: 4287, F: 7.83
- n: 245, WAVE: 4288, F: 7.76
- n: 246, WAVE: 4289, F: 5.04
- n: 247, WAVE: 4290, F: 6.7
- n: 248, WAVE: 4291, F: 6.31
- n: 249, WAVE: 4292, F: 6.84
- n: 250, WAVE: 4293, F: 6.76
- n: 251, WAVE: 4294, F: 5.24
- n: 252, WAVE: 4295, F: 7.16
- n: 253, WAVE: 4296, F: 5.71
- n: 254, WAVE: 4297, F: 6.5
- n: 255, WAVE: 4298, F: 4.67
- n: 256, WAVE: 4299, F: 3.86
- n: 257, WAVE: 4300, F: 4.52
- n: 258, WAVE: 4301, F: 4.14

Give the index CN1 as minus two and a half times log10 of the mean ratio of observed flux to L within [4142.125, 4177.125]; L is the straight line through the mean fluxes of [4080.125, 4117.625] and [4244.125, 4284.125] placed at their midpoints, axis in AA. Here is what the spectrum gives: 0.05 mag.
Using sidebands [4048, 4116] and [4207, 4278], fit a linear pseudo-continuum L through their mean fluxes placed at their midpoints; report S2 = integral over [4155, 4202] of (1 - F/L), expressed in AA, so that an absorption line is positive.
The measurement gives 1.0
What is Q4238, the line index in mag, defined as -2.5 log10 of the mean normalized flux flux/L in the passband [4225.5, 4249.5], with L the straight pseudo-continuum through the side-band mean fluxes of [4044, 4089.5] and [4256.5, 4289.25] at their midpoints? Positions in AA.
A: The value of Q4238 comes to -0.06 mag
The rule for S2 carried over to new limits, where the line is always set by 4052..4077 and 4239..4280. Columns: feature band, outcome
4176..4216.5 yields -1.2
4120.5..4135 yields 0.5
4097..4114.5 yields -0.5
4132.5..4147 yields -0.9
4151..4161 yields -0.4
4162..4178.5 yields 0.3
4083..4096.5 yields -2.0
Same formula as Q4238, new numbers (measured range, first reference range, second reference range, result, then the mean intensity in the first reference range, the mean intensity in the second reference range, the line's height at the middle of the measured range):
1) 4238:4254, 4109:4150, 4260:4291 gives -0.05 mag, 6.21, 6.32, 6.3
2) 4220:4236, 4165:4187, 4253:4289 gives 0.02 mag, 6.14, 6.25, 6.2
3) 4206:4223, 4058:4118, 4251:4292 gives -0.07 mag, 6.09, 6.27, 6.22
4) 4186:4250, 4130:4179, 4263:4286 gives -0.06 mag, 6.07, 6.07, 6.07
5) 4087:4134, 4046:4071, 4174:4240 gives -0.06 mag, 5.58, 6.36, 5.86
